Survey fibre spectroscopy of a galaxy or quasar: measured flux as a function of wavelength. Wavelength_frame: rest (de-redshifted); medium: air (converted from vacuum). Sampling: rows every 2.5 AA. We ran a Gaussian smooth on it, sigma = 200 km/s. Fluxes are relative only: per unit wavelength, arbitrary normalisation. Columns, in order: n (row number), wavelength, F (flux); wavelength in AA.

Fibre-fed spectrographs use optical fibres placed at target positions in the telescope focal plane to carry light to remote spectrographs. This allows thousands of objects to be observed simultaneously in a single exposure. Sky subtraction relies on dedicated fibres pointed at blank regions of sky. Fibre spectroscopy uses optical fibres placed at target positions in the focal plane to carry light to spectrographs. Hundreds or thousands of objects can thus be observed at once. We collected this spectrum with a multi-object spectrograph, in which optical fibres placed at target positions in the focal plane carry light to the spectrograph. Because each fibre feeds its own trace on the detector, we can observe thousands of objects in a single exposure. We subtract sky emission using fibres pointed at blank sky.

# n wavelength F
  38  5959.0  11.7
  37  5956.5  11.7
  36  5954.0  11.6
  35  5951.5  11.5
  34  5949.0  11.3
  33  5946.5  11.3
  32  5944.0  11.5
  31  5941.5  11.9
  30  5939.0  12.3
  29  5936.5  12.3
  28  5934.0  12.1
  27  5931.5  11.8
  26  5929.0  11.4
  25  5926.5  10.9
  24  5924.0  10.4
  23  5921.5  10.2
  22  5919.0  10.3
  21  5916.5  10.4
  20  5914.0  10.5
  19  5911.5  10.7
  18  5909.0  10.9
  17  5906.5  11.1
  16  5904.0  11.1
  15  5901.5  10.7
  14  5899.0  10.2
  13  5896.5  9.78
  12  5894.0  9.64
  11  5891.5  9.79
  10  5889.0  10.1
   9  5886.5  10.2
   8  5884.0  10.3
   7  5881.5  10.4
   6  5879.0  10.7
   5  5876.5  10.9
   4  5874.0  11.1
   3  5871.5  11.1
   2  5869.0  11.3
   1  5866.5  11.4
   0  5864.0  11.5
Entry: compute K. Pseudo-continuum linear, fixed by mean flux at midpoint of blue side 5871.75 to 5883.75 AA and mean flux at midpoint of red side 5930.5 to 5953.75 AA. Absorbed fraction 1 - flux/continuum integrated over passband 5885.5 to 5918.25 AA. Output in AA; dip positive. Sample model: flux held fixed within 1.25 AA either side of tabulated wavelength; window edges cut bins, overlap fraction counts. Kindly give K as 2.2 AA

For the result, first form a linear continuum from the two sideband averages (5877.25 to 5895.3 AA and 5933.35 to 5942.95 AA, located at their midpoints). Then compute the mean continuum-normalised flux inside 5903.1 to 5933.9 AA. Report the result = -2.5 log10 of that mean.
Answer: 0.05 mag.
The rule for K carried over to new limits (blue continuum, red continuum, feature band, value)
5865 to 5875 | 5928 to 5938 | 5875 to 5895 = 2.0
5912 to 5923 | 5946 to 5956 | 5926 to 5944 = -1.5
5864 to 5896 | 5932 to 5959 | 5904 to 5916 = 0.3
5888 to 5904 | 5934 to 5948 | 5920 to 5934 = 0.4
